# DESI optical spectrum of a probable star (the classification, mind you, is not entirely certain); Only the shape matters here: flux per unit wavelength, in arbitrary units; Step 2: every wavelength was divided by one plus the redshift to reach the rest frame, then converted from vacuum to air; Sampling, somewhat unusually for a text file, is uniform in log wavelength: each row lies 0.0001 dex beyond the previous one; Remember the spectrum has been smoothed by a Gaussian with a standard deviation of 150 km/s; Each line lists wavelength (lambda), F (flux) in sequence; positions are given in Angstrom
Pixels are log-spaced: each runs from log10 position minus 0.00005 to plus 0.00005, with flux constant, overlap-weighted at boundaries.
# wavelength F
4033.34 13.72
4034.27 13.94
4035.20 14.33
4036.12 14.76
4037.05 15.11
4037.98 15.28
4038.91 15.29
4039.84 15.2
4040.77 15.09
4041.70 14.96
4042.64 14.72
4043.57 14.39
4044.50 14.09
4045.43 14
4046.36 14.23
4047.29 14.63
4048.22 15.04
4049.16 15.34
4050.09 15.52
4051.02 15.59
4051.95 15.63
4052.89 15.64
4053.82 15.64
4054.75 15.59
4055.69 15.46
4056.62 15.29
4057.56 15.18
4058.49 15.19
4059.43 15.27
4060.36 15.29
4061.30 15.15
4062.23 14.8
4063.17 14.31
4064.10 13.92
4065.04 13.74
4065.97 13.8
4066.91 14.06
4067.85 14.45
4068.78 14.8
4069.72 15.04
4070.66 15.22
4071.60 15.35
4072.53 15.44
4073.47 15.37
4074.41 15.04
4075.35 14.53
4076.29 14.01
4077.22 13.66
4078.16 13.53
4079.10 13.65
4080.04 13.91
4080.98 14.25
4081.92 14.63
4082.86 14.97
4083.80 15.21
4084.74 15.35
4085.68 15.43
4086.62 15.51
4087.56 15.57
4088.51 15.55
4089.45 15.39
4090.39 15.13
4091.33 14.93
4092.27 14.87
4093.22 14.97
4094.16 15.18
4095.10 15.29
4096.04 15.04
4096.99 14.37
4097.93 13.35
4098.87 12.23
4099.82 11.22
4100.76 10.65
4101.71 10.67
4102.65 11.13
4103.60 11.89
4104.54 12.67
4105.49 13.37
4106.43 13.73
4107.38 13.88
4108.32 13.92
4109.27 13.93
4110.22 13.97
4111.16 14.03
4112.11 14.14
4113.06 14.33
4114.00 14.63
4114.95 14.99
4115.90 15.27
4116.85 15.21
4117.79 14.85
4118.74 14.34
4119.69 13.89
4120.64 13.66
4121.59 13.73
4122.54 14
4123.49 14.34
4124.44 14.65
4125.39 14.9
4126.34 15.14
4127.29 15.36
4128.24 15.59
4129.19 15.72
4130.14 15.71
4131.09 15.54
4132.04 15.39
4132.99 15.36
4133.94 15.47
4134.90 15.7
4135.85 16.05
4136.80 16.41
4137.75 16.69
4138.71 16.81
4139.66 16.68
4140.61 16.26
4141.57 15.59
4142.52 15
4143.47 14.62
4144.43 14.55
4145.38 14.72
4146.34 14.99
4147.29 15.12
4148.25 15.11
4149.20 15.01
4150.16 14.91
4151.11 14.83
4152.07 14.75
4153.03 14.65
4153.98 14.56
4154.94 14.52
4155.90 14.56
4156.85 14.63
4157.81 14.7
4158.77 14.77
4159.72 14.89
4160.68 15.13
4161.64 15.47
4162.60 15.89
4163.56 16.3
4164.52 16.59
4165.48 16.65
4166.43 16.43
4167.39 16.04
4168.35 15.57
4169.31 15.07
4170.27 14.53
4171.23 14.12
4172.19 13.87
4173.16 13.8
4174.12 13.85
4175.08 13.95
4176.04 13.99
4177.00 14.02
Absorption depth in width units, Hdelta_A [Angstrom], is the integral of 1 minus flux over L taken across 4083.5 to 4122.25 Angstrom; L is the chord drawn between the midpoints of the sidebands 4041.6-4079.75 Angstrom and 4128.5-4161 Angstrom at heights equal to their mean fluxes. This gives 2.46 Angstrom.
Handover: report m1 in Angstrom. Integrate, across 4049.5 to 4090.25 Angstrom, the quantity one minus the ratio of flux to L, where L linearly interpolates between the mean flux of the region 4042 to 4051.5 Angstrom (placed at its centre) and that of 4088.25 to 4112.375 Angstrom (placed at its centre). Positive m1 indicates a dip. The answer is -1.79 Angstrom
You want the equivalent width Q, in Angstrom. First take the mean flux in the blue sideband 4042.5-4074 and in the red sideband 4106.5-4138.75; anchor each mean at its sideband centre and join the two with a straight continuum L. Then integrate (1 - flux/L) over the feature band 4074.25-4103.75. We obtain 1.6 Angstrom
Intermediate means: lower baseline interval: 14.9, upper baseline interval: 14.9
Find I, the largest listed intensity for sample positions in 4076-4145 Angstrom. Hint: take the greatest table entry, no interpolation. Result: 16.81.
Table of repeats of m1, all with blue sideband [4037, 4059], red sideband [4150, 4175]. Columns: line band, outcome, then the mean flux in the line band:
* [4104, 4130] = 1.14 Angstrom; 14.4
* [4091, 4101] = 0.78 Angstrom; 13.9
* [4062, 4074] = 0.35 Angstrom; 14.6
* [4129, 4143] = -0.80 Angstrom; 15.9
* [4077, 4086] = 0.36 Angstrom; 14.5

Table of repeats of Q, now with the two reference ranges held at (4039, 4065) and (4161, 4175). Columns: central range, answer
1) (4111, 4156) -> 0.3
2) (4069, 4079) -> 0.2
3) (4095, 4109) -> 2.1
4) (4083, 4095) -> -0.1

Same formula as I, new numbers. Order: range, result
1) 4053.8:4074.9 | 15.64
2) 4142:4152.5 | 15.12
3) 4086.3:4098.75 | 15.57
